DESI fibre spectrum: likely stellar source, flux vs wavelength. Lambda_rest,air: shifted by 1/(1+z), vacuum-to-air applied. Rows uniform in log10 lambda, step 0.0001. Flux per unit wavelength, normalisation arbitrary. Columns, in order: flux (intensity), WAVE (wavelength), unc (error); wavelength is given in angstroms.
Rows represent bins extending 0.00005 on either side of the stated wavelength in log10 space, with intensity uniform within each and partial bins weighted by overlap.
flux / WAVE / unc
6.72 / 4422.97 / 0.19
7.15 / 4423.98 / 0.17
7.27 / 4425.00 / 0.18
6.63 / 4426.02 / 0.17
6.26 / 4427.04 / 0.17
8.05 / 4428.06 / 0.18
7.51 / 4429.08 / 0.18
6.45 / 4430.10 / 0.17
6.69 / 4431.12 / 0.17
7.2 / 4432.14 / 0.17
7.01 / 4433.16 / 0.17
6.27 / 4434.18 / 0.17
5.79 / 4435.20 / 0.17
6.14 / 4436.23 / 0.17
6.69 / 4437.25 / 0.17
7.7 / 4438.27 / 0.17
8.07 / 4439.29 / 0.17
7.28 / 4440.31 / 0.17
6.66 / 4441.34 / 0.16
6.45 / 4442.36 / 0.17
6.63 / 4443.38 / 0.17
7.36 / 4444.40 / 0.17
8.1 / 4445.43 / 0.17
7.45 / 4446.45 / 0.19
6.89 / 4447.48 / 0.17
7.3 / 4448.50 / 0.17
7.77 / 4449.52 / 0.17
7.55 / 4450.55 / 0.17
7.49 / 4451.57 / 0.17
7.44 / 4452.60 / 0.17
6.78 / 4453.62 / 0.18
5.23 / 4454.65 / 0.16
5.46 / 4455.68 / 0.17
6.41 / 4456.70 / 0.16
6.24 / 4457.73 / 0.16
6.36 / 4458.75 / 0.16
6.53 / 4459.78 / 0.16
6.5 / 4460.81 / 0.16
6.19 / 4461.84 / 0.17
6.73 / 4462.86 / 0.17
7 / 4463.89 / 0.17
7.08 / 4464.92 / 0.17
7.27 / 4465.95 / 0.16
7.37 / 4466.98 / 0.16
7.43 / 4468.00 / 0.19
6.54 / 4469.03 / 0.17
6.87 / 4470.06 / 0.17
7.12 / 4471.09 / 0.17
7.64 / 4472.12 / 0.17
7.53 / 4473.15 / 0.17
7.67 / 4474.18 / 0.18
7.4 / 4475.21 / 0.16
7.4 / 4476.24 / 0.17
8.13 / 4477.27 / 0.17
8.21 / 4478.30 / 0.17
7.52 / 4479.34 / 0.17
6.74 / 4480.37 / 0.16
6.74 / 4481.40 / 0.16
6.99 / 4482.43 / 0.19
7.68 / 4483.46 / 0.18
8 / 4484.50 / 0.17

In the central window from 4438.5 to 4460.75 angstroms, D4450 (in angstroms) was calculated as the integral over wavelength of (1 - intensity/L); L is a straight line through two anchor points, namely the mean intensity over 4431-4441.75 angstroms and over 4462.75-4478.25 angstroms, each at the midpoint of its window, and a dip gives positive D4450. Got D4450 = 0.4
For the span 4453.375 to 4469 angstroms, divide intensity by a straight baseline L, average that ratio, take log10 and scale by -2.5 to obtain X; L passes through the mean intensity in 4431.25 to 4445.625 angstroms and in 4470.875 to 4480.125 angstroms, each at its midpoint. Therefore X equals 0.122 mag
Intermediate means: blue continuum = 6.92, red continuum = 7.61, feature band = 6.57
